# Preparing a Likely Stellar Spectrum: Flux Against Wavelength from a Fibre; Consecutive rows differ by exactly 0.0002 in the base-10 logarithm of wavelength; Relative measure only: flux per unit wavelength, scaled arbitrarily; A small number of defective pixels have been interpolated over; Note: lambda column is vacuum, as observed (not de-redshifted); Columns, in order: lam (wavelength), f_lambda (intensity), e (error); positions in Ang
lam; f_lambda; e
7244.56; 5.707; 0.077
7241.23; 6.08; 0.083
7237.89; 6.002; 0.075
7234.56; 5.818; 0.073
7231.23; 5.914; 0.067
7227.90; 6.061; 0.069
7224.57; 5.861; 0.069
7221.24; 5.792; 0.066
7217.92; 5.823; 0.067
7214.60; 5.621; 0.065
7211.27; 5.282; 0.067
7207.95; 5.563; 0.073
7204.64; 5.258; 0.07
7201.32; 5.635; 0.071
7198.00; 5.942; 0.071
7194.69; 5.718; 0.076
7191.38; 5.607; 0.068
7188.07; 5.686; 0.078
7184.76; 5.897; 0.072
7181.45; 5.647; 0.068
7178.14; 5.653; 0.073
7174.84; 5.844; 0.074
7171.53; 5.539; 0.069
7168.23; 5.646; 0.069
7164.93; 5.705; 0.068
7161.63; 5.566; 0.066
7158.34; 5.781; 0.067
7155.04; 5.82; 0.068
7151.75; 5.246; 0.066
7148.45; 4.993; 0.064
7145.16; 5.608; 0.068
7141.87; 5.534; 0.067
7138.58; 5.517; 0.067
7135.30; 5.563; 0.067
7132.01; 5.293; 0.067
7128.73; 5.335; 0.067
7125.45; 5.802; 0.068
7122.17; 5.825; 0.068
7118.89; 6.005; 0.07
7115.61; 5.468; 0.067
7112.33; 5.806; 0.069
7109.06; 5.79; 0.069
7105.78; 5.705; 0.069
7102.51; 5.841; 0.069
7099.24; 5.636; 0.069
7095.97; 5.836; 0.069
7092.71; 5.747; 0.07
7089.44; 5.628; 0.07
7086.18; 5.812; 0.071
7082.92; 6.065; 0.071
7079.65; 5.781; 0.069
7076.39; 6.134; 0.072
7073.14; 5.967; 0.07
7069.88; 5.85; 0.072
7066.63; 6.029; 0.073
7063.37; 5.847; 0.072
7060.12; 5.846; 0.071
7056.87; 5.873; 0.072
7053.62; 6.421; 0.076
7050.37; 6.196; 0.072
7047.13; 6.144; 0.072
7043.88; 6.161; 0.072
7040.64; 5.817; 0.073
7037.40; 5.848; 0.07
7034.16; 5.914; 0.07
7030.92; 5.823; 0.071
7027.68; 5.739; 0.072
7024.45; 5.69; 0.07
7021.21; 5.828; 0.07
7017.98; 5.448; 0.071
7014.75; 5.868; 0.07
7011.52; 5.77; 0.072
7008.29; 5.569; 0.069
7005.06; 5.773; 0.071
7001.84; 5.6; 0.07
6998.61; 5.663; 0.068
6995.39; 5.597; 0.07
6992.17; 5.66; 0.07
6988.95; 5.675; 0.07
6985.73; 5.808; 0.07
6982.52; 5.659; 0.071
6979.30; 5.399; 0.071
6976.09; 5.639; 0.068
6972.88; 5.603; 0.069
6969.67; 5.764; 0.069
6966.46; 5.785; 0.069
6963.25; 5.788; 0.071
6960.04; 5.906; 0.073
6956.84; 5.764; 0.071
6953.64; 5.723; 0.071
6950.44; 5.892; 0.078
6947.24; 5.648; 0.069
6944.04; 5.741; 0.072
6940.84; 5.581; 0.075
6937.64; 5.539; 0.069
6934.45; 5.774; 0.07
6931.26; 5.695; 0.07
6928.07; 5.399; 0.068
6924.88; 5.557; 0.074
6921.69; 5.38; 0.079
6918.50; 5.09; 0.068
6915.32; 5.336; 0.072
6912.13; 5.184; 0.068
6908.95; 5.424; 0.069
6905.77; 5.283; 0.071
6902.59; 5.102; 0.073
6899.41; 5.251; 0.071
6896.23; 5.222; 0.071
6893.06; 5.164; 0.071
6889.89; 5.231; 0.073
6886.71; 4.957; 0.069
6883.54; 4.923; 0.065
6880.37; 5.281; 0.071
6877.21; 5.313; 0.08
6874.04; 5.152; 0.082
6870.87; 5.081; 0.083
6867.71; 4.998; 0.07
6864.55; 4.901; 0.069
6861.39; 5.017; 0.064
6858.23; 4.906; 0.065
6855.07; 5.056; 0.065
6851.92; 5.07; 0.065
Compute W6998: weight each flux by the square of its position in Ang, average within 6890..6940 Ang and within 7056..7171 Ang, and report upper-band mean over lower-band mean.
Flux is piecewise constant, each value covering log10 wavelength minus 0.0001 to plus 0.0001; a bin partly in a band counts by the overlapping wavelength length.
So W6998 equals 1.1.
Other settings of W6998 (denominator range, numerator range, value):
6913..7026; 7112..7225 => 1.05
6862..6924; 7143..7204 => 1.18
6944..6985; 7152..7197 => 1.06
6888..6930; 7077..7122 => 1.16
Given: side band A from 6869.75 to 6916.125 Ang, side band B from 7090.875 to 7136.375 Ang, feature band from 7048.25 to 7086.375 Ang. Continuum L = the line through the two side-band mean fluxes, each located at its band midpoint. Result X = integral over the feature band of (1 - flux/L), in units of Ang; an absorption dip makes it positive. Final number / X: -2.79 Ang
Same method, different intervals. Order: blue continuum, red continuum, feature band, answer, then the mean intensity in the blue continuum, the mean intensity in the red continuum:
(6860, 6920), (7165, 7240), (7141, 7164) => 0.5 Ang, 5.15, 5.72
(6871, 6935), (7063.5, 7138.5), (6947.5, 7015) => -2.9 Ang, 5.27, 5.77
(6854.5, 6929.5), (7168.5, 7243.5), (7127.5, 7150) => 0.8 Ang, 5.18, 5.74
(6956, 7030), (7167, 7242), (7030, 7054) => -1.4 Ang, 5.7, 5.73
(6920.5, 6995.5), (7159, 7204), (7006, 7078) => -2.8 Ang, 5.67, 5.69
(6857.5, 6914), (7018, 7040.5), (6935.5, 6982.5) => -2.0 Ang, 5.14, 5.78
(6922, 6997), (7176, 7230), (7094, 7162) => 0.8 Ang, 5.67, 5.69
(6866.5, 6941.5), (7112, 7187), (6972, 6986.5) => -0.6 Ang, 5.29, 5.61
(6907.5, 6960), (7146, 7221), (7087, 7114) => -0.7 Ang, 5.56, 5.62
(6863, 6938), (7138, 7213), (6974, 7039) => -3.7 Ang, 5.26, 5.6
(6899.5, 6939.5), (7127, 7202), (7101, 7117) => -0.5 Ang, 5.39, 5.6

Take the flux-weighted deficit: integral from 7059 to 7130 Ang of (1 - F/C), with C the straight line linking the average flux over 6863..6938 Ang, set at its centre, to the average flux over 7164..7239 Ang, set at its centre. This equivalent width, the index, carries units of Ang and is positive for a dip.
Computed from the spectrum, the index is -3.3 Ang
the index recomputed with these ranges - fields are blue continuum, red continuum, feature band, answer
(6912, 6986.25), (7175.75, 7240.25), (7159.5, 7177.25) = 0.16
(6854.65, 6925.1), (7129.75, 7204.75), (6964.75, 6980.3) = -1.05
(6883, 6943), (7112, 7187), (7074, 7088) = -1.05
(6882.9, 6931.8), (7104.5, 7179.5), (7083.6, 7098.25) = -0.63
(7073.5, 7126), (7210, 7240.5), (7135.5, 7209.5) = 2.56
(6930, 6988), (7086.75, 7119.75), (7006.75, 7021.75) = 0.08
